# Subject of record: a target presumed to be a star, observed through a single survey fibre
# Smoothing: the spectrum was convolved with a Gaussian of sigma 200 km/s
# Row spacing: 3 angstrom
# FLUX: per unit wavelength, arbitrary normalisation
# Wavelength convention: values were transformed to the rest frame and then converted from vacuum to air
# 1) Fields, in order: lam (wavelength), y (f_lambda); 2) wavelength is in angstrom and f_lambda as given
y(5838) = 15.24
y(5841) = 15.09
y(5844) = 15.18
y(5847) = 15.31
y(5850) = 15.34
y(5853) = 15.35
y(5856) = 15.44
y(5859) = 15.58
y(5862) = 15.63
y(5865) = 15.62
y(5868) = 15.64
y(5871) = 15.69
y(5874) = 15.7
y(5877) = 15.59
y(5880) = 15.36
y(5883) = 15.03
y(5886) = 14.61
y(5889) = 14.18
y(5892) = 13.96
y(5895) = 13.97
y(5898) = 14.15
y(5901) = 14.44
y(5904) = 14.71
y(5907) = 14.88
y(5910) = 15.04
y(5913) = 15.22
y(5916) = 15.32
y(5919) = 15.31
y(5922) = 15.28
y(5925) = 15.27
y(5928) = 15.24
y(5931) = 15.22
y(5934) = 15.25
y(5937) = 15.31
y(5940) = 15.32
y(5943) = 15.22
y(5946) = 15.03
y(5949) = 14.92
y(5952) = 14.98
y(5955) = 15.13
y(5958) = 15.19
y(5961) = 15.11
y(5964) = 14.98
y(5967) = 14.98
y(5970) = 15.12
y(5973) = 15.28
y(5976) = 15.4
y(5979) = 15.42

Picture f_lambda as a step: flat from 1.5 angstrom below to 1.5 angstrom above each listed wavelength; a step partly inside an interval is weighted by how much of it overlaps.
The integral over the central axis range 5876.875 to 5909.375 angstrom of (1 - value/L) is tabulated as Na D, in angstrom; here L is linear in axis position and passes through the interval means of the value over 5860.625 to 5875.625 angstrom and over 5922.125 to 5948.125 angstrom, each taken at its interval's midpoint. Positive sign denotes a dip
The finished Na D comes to 1.9 angstrom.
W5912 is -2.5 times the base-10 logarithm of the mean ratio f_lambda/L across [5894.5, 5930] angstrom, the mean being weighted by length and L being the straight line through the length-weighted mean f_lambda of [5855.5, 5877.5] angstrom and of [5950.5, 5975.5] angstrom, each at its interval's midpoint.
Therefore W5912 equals 0.03 mag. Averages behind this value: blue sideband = 15.6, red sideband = 15.1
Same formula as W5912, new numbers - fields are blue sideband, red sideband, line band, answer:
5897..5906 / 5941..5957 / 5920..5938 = -0.032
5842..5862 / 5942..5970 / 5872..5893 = 0.023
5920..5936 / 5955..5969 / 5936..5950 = 0.001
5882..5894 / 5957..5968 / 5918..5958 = -0.025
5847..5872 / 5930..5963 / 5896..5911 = 0.052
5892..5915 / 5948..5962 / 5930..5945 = -0.025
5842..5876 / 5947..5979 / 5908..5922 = 0.005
